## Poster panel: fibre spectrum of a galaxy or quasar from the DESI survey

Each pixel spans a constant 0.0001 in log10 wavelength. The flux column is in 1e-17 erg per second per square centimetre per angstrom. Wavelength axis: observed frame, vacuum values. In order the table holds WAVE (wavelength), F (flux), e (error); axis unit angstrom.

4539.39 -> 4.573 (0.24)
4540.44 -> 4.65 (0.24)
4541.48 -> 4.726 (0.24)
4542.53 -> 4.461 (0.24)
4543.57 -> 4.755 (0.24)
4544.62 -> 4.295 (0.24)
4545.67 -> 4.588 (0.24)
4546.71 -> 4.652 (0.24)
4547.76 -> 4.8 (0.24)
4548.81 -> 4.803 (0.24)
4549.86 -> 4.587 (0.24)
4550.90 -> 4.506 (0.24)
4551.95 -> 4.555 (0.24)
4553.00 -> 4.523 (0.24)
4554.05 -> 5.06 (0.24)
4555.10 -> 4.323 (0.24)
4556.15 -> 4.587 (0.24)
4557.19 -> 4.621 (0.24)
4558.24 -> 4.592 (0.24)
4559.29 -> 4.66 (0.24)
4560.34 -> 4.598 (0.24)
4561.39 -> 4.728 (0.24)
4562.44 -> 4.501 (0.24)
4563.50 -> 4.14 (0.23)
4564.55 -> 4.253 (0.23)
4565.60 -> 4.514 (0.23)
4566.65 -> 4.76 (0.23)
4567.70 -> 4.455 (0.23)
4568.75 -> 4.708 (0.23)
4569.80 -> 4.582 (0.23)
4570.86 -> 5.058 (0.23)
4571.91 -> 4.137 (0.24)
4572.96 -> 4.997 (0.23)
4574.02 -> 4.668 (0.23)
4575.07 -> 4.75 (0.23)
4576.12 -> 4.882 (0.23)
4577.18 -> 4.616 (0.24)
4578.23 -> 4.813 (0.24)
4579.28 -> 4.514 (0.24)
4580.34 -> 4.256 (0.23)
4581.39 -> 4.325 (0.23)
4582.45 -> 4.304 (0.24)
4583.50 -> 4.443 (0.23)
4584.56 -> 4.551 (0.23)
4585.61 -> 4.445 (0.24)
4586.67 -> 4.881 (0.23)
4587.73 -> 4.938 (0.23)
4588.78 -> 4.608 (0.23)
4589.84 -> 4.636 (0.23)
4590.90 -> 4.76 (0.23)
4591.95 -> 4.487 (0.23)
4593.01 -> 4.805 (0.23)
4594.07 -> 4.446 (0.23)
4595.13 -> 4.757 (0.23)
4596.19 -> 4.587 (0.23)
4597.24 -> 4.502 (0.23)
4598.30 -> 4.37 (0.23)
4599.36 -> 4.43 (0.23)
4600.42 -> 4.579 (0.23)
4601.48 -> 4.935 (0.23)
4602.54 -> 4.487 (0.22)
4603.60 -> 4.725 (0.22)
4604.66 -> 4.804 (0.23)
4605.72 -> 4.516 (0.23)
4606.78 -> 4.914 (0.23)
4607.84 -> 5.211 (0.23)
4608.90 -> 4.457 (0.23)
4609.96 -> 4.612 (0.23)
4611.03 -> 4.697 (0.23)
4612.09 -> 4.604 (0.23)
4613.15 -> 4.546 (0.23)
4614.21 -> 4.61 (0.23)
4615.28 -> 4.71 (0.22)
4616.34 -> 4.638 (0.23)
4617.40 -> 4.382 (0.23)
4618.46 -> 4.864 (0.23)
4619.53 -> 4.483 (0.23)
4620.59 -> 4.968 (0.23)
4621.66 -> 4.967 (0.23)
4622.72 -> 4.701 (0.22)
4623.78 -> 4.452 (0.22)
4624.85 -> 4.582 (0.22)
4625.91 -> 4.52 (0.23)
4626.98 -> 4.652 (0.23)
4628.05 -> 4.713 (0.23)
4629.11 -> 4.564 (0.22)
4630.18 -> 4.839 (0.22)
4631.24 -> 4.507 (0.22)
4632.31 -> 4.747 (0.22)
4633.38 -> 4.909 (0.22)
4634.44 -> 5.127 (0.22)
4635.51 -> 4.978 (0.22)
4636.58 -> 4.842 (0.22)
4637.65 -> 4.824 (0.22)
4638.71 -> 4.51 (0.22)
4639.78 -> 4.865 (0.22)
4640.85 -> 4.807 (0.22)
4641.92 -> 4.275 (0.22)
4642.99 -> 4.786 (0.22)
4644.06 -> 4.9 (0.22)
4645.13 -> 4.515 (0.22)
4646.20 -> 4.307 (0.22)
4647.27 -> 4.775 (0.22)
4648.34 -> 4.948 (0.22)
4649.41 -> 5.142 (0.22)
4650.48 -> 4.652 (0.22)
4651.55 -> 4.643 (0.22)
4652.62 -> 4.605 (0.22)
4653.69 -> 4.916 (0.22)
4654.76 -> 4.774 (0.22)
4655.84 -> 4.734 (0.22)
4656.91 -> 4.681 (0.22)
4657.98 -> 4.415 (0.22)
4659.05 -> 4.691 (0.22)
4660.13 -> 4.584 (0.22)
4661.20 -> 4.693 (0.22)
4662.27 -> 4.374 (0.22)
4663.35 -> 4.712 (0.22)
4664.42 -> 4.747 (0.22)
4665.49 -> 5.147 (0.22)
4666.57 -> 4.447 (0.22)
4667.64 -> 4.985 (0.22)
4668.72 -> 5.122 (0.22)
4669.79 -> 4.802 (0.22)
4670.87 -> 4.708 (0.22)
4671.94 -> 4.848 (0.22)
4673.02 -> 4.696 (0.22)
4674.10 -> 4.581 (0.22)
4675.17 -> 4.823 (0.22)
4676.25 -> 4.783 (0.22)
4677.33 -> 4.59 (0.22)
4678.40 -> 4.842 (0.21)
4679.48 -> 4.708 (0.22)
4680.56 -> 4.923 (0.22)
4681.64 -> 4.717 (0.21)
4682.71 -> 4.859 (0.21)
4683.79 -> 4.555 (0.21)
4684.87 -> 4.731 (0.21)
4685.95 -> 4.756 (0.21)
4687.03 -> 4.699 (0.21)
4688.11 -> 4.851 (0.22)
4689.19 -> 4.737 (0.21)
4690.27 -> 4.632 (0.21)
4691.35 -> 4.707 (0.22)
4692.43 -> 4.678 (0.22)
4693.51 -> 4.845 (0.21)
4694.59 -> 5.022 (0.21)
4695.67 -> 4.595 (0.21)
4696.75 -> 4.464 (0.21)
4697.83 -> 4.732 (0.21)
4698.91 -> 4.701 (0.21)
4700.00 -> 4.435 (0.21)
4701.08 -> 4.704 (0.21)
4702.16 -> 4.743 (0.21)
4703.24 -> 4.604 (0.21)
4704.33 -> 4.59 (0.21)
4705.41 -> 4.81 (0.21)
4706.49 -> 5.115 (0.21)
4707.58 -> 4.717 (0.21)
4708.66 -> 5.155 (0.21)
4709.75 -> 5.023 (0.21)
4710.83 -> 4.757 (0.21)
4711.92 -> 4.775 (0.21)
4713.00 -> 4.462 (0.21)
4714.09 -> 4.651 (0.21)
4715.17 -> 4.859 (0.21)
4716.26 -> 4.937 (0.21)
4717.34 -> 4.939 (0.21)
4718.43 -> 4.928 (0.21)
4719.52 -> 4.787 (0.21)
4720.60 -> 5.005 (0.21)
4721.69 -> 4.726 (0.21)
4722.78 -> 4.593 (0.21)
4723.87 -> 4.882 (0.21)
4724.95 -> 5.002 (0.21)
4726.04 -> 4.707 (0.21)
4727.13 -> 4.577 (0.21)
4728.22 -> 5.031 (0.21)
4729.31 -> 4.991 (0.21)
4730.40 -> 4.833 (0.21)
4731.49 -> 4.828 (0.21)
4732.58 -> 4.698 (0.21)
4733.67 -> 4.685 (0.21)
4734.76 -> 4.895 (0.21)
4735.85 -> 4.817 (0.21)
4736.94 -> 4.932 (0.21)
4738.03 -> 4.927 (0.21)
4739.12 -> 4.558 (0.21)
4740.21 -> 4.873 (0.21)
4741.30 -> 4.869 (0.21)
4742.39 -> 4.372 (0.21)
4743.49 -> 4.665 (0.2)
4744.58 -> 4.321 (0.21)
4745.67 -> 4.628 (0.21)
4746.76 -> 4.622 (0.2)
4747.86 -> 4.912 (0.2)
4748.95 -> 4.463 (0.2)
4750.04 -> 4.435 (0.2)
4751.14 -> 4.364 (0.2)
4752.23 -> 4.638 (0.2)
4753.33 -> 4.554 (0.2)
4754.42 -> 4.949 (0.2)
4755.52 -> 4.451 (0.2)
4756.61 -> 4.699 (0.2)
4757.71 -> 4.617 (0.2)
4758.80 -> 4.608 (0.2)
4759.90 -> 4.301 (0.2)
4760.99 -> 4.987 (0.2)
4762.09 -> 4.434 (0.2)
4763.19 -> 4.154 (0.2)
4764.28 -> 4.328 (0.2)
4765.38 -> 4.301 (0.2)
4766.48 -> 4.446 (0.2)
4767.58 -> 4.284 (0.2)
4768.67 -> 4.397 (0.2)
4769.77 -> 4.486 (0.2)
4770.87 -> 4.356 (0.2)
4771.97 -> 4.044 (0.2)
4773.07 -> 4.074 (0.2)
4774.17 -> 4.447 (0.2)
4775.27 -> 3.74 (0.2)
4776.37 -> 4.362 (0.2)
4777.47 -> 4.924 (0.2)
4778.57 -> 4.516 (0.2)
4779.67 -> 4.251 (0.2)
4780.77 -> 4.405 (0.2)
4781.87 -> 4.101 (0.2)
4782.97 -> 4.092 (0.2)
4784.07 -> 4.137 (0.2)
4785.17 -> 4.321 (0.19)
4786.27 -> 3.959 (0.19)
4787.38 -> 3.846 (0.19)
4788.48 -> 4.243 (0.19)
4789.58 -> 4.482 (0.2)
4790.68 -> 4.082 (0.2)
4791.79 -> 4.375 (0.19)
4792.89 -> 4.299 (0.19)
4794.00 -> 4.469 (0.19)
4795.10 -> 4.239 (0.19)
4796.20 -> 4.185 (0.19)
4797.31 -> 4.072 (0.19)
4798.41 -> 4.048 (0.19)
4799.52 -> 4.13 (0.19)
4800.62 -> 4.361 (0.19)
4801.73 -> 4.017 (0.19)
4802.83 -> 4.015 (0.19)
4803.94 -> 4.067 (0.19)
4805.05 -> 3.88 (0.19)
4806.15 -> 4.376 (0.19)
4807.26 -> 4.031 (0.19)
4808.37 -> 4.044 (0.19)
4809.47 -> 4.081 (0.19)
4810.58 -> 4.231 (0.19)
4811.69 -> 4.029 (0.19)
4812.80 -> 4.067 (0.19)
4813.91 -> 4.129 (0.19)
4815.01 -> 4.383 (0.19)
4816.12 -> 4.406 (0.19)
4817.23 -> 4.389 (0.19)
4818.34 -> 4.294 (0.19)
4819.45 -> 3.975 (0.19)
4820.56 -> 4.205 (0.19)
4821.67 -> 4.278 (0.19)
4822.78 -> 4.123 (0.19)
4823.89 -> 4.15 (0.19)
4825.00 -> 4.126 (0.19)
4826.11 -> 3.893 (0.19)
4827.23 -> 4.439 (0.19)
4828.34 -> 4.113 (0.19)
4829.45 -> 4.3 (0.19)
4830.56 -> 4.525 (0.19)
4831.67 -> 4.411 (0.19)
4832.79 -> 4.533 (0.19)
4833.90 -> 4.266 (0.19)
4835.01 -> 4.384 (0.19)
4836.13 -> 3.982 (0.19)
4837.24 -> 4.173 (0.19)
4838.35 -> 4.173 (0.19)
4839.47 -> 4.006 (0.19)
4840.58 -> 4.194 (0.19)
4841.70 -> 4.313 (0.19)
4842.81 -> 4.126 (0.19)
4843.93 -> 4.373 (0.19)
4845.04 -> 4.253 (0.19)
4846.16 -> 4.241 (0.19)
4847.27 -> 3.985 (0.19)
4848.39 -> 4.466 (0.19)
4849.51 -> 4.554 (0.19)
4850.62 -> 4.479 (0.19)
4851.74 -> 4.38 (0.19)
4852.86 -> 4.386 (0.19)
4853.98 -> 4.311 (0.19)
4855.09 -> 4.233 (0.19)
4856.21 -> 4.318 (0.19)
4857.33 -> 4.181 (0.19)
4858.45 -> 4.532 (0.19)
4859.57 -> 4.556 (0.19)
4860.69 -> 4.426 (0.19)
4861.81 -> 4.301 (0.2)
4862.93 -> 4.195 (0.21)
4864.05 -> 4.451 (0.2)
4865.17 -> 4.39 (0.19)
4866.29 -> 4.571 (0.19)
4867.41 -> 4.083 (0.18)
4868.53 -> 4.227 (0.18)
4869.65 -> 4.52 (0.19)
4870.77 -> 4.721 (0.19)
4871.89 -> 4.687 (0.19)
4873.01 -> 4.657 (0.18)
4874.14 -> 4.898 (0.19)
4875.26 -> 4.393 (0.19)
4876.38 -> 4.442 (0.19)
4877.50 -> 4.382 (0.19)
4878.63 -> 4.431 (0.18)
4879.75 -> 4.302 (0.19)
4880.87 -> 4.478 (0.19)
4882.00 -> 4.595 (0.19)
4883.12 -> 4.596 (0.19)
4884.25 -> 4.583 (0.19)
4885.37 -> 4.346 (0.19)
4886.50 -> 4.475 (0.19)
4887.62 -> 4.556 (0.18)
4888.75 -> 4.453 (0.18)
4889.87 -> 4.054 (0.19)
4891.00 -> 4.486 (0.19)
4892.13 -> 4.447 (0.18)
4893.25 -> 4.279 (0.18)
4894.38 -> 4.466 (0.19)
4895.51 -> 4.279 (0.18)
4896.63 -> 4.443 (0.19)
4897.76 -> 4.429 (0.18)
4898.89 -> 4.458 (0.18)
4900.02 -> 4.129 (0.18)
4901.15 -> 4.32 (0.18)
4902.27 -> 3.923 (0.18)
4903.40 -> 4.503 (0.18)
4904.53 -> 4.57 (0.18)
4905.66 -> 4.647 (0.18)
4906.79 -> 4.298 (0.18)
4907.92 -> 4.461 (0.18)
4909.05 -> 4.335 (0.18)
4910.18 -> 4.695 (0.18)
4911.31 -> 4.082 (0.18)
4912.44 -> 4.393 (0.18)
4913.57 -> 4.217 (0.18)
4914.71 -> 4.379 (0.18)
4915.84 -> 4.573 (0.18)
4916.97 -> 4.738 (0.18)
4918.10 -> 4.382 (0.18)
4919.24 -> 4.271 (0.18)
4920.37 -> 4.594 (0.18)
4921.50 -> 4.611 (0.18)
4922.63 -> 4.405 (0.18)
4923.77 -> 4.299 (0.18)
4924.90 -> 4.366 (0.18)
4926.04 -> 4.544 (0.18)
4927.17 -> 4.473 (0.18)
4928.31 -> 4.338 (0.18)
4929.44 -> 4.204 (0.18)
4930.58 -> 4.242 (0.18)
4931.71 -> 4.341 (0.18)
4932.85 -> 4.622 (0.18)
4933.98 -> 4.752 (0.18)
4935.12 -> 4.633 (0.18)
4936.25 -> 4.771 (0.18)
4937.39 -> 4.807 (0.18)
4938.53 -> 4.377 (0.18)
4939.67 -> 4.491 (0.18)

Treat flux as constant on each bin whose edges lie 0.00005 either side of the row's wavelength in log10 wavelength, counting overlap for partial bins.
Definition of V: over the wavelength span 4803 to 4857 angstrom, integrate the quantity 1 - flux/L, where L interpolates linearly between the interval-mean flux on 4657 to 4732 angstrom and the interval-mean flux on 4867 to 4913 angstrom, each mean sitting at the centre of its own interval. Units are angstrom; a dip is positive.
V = 3.6 angstrom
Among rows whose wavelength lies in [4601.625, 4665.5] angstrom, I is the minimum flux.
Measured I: 4.275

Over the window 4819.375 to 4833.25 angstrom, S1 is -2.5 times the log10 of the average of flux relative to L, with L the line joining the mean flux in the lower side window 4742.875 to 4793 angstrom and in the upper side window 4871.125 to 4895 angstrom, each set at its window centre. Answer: 0.05 mag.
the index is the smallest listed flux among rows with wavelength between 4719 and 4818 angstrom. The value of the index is 3.74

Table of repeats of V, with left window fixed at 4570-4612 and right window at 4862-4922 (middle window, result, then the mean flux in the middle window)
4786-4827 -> 2.96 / 4.16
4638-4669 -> -0.80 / 4.71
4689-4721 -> -1.48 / 4.77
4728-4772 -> -0.76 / 4.61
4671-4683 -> -0.47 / 4.76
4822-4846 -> 1.28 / 4.23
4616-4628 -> -0.11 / 4.66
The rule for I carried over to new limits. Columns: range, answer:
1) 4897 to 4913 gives 3.923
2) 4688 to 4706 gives 4.435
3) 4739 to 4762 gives 4.301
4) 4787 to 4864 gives 3.846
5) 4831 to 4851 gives 3.982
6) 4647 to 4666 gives 4.374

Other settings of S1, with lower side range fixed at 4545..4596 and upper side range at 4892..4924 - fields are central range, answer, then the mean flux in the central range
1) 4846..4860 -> 0.02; 4.36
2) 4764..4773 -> 0.04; 4.31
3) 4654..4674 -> -0.04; 4.73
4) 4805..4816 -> 0.08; 4.15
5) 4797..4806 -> 0.10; 4.09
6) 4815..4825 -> 0.06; 4.23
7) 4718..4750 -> -0.06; 4.76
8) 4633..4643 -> -0.05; 4.79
